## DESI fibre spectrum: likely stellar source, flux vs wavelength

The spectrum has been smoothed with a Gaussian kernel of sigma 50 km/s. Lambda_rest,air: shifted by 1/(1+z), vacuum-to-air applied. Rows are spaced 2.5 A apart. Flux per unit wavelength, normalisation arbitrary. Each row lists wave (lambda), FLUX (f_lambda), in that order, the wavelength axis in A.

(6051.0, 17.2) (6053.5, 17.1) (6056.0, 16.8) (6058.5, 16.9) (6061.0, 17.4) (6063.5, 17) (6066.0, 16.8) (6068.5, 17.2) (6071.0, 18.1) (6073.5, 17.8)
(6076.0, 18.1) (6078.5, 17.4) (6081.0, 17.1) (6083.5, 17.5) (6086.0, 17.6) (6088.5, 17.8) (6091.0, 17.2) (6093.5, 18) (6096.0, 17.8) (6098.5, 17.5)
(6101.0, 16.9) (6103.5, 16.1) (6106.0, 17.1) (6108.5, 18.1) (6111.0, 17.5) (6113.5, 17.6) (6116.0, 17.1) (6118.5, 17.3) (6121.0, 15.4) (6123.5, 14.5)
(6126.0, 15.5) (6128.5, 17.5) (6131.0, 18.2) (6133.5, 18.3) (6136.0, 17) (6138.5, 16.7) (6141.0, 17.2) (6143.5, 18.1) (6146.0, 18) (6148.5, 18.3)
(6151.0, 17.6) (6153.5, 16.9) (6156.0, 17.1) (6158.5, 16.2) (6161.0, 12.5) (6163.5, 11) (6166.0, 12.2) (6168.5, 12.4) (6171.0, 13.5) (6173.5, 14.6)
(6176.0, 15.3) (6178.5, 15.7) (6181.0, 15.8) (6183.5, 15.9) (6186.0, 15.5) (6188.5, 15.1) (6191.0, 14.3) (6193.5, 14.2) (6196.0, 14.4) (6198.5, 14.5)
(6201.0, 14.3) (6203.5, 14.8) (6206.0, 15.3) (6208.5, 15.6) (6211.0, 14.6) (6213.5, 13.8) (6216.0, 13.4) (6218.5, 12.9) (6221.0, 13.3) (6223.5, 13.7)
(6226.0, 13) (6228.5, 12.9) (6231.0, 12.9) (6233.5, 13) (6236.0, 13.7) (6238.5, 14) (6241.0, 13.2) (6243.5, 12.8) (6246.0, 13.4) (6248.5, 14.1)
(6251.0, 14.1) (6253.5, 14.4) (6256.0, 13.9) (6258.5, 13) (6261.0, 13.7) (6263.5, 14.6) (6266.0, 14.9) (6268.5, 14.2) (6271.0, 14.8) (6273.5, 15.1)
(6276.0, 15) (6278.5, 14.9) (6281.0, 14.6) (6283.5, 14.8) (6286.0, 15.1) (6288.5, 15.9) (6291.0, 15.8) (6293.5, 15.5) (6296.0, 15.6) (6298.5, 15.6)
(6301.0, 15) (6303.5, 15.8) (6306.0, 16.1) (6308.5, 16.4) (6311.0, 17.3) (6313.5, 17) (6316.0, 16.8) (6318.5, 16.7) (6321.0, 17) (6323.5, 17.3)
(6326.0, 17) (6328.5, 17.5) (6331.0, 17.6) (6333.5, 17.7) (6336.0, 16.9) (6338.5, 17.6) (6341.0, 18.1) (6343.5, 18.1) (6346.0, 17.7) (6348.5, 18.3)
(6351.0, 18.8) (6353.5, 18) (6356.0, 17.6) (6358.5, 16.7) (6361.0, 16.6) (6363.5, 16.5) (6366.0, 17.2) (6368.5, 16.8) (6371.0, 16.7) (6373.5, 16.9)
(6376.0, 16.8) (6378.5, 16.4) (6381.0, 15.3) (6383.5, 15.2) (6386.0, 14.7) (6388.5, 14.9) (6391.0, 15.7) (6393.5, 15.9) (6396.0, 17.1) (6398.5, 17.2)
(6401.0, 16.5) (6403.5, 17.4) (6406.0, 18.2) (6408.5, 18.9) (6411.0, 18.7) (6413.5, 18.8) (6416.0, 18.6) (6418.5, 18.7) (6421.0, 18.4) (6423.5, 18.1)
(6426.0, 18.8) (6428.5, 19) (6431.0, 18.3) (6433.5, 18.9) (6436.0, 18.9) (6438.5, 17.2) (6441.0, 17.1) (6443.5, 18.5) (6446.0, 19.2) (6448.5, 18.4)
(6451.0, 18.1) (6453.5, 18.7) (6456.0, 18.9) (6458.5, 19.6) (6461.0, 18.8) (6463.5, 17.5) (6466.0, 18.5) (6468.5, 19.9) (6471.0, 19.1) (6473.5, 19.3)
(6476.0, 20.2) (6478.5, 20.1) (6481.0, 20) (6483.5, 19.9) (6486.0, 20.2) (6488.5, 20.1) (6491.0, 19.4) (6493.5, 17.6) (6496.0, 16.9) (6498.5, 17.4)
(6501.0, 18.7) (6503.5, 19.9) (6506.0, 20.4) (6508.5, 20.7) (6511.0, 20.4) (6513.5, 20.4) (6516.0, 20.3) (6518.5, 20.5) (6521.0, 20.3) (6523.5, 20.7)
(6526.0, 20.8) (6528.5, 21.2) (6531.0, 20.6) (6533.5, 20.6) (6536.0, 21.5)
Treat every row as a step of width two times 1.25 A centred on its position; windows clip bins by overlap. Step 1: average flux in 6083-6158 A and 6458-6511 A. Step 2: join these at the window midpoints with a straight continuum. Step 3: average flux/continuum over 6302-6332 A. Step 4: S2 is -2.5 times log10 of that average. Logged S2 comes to 0.09 mag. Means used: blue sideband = 17.2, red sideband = 19.3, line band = 16.9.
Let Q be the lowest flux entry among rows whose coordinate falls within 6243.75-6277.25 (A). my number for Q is 13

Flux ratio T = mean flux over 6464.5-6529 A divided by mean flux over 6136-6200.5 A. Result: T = 1.3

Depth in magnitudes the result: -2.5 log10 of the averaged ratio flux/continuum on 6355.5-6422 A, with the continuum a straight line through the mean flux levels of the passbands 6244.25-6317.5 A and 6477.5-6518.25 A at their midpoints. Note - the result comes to 0.02 mag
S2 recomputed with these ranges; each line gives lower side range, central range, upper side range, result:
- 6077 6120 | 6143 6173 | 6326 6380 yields 0.14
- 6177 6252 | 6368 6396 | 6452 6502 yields 0.08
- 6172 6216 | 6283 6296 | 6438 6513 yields 0.06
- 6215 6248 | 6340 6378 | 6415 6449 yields -0.05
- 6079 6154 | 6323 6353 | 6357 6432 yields -0.03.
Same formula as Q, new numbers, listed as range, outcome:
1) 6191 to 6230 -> 12.9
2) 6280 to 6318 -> 14.6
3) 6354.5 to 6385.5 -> 15.2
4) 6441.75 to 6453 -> 18.1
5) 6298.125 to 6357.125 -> 15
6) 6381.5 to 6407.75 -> 14.7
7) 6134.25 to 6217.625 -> 11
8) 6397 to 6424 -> 16.5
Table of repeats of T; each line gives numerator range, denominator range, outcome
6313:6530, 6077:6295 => 1.19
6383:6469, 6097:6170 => 1.09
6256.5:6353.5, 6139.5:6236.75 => 1.10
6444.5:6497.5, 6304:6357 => 1.10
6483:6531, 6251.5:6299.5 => 1.34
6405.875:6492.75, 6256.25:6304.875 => 1.27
